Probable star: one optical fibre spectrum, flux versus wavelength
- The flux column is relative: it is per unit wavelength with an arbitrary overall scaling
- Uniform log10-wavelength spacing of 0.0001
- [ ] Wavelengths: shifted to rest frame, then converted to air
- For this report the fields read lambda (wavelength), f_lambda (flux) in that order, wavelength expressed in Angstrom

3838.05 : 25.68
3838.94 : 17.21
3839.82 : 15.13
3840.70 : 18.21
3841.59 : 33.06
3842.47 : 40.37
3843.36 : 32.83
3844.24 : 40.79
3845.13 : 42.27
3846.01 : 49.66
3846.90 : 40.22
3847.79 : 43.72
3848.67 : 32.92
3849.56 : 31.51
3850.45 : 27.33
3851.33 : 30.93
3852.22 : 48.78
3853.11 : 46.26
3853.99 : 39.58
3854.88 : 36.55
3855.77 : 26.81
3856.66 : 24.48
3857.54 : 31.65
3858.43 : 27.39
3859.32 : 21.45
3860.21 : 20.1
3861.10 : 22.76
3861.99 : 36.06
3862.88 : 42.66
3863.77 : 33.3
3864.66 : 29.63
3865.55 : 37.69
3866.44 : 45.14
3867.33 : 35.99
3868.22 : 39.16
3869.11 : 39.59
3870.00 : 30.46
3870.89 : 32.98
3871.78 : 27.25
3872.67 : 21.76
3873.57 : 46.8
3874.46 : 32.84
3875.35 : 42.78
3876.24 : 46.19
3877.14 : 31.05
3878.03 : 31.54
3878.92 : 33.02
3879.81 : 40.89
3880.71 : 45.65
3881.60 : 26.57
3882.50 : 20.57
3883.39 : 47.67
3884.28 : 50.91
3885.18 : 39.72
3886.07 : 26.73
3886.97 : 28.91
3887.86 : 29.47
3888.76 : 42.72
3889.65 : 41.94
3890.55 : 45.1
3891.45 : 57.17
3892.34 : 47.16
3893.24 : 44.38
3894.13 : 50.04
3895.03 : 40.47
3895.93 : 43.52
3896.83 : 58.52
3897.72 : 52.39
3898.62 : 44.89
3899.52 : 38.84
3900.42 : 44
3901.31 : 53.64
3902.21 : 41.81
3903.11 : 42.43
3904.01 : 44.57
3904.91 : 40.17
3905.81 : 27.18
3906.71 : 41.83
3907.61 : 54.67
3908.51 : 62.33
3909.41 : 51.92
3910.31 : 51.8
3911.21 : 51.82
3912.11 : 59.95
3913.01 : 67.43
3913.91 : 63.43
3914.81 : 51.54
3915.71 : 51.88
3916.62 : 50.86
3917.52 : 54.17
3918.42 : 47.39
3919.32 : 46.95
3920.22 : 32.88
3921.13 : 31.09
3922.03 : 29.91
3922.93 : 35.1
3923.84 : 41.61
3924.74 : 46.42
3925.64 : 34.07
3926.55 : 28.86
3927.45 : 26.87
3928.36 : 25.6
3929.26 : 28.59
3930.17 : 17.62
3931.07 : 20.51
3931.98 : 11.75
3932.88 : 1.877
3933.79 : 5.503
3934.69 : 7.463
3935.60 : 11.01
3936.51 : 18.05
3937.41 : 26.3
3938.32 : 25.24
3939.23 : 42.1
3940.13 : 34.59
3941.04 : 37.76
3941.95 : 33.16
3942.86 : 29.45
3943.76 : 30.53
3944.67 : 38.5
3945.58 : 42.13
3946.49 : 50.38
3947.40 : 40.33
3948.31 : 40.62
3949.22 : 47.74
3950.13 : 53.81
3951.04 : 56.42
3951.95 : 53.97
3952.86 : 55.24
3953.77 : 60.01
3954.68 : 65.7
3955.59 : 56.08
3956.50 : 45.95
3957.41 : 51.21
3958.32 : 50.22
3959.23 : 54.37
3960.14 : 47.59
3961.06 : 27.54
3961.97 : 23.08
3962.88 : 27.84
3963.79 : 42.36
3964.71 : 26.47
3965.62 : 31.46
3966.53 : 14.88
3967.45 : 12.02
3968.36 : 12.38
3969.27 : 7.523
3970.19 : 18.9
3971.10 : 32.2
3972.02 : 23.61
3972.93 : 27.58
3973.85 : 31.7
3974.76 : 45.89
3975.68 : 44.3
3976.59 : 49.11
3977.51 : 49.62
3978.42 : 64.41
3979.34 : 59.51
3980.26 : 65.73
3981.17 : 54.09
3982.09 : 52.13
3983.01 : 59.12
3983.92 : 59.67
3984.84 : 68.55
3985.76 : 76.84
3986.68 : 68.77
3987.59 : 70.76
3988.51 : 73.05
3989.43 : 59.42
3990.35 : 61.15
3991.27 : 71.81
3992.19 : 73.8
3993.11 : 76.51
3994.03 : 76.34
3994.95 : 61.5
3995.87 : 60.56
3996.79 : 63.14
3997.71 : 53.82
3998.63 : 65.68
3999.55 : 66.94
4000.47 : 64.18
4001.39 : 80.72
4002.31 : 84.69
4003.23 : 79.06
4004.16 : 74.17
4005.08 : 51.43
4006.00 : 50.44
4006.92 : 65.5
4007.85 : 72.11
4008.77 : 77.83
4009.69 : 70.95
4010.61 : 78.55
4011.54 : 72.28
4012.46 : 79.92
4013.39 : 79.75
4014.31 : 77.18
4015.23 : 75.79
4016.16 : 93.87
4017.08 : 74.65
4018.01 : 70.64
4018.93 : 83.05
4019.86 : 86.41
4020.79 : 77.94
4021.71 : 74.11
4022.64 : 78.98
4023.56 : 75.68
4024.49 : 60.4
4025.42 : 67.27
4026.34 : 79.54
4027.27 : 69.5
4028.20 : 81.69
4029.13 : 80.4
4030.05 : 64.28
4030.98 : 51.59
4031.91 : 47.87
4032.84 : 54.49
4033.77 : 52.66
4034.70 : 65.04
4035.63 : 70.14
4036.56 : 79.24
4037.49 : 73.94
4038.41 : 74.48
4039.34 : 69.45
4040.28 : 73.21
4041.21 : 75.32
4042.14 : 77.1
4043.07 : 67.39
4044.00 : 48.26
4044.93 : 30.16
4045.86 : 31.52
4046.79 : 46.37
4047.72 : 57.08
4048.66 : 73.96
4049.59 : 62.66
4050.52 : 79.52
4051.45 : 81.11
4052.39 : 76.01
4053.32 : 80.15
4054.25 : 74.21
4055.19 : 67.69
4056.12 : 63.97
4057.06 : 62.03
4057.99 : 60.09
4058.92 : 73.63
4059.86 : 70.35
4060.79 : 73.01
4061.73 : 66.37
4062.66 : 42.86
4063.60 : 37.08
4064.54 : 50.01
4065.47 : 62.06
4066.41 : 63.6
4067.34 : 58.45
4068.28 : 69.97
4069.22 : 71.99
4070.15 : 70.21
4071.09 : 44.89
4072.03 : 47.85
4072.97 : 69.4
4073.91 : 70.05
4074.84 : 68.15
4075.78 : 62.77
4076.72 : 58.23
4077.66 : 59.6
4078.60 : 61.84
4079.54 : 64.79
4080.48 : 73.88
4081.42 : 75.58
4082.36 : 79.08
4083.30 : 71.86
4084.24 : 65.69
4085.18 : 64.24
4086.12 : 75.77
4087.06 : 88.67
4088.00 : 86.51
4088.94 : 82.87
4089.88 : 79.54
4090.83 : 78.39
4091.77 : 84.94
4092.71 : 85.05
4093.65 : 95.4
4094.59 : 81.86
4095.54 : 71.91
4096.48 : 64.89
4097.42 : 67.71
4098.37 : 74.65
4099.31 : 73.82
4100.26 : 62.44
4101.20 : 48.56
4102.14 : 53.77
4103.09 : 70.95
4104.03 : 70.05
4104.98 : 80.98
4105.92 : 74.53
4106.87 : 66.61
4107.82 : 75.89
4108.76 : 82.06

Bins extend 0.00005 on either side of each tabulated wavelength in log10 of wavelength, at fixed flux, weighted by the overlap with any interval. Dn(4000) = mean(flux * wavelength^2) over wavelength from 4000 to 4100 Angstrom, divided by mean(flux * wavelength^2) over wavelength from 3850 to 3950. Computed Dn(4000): 2.0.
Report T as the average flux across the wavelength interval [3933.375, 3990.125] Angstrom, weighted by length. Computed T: 41.9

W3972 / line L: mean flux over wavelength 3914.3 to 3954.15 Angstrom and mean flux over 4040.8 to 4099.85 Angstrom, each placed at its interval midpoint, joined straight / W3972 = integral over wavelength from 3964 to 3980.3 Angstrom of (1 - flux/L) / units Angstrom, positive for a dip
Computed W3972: 4.1 Angstrom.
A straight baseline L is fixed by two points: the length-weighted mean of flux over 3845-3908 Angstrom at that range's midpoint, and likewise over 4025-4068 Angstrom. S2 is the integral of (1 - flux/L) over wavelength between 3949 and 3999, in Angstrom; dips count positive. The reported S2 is 3.4 Angstrom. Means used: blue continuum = 38.2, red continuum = 64.5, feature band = 49.9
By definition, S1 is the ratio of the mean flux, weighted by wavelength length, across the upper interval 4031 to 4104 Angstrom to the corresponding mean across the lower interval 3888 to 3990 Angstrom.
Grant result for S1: 1.59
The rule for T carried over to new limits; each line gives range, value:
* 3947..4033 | 58.6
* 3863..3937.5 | 38.4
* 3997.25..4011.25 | 69.1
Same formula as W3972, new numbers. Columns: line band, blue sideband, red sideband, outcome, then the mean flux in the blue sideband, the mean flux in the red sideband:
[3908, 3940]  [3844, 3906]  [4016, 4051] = 7.21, 38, 67.7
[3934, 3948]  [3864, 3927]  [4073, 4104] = 5.26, 42.1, 71.9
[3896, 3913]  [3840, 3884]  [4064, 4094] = -2.71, 34.8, 69.9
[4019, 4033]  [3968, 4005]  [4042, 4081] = -2.49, 57.3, 62.5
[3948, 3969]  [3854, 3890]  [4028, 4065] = 3.19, 34.3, 64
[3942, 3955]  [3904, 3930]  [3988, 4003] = 1.71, 43.9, 68.5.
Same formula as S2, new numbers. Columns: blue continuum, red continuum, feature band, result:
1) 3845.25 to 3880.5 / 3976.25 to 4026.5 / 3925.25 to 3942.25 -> 9.6 Angstrom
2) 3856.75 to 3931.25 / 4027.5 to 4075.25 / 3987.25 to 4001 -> -2.8 Angstrom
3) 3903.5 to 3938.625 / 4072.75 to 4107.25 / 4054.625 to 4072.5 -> 1.5 Angstrom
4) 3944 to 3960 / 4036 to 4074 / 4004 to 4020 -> -4.3 Angstrom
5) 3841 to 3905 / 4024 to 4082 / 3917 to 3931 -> 3.3 Angstrom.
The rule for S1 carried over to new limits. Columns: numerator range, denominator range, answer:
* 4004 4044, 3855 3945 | 1.92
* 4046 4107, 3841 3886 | 1.93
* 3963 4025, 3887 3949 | 1.54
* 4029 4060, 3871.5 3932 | 1.57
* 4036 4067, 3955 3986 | 1.55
